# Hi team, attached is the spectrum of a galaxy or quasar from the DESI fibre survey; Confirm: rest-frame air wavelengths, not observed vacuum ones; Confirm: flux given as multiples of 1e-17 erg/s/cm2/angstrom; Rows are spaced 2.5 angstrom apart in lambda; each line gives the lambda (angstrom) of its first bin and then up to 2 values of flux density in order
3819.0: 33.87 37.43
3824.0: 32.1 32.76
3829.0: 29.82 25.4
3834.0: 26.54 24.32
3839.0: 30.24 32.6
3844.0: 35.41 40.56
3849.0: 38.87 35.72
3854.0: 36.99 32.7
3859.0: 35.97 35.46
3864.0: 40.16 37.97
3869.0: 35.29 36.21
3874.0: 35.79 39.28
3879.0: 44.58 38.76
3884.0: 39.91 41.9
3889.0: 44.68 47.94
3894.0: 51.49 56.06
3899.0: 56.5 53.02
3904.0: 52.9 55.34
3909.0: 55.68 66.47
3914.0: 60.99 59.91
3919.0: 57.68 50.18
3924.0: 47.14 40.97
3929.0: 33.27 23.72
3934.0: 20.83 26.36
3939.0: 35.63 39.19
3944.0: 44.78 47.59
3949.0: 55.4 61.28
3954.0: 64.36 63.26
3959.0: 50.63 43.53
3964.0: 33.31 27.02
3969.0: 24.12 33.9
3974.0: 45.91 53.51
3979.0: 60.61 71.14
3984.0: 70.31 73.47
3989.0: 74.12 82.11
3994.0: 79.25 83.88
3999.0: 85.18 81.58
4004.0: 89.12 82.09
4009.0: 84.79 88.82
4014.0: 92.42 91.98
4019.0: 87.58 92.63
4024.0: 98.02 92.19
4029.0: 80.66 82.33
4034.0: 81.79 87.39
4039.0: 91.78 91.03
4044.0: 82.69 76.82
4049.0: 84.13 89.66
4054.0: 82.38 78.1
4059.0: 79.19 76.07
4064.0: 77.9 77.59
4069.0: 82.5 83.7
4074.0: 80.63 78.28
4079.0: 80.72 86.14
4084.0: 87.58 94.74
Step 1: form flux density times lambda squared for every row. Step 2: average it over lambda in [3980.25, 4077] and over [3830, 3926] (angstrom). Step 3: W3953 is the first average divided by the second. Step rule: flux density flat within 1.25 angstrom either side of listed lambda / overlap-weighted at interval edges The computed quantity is 2.08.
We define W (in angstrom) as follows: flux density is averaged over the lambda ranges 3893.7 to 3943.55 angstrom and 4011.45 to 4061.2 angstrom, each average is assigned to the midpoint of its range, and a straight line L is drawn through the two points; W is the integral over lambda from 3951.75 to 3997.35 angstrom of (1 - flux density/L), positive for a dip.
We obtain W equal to 6.1 angstrom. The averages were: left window 47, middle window 57.3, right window 86.3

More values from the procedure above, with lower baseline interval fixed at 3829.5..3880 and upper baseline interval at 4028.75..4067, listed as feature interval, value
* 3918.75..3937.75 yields 5.82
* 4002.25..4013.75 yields -2.18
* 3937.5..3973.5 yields 9.07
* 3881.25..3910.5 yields -3.14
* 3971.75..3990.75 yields 0.95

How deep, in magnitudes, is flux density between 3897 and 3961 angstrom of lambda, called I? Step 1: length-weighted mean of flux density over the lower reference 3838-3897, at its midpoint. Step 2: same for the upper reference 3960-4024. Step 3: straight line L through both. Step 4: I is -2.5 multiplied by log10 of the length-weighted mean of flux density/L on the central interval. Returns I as 0.10 mag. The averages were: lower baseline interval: 39.2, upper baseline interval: 69.8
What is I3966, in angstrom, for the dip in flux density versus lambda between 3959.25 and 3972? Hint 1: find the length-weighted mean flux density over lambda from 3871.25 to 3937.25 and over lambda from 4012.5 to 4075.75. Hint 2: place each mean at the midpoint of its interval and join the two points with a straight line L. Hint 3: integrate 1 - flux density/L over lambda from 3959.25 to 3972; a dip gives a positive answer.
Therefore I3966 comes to 5.9 angstrom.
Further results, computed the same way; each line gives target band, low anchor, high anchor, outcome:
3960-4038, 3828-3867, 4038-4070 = -2.8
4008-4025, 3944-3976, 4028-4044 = -3.5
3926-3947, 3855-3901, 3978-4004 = 9.1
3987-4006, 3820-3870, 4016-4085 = -2.9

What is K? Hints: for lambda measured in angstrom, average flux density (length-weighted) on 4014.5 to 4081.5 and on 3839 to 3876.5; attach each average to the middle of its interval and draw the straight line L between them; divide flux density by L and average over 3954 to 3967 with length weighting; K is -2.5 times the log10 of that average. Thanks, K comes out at 0.31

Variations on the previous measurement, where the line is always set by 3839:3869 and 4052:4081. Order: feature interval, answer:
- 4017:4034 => -0.230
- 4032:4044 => -0.173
